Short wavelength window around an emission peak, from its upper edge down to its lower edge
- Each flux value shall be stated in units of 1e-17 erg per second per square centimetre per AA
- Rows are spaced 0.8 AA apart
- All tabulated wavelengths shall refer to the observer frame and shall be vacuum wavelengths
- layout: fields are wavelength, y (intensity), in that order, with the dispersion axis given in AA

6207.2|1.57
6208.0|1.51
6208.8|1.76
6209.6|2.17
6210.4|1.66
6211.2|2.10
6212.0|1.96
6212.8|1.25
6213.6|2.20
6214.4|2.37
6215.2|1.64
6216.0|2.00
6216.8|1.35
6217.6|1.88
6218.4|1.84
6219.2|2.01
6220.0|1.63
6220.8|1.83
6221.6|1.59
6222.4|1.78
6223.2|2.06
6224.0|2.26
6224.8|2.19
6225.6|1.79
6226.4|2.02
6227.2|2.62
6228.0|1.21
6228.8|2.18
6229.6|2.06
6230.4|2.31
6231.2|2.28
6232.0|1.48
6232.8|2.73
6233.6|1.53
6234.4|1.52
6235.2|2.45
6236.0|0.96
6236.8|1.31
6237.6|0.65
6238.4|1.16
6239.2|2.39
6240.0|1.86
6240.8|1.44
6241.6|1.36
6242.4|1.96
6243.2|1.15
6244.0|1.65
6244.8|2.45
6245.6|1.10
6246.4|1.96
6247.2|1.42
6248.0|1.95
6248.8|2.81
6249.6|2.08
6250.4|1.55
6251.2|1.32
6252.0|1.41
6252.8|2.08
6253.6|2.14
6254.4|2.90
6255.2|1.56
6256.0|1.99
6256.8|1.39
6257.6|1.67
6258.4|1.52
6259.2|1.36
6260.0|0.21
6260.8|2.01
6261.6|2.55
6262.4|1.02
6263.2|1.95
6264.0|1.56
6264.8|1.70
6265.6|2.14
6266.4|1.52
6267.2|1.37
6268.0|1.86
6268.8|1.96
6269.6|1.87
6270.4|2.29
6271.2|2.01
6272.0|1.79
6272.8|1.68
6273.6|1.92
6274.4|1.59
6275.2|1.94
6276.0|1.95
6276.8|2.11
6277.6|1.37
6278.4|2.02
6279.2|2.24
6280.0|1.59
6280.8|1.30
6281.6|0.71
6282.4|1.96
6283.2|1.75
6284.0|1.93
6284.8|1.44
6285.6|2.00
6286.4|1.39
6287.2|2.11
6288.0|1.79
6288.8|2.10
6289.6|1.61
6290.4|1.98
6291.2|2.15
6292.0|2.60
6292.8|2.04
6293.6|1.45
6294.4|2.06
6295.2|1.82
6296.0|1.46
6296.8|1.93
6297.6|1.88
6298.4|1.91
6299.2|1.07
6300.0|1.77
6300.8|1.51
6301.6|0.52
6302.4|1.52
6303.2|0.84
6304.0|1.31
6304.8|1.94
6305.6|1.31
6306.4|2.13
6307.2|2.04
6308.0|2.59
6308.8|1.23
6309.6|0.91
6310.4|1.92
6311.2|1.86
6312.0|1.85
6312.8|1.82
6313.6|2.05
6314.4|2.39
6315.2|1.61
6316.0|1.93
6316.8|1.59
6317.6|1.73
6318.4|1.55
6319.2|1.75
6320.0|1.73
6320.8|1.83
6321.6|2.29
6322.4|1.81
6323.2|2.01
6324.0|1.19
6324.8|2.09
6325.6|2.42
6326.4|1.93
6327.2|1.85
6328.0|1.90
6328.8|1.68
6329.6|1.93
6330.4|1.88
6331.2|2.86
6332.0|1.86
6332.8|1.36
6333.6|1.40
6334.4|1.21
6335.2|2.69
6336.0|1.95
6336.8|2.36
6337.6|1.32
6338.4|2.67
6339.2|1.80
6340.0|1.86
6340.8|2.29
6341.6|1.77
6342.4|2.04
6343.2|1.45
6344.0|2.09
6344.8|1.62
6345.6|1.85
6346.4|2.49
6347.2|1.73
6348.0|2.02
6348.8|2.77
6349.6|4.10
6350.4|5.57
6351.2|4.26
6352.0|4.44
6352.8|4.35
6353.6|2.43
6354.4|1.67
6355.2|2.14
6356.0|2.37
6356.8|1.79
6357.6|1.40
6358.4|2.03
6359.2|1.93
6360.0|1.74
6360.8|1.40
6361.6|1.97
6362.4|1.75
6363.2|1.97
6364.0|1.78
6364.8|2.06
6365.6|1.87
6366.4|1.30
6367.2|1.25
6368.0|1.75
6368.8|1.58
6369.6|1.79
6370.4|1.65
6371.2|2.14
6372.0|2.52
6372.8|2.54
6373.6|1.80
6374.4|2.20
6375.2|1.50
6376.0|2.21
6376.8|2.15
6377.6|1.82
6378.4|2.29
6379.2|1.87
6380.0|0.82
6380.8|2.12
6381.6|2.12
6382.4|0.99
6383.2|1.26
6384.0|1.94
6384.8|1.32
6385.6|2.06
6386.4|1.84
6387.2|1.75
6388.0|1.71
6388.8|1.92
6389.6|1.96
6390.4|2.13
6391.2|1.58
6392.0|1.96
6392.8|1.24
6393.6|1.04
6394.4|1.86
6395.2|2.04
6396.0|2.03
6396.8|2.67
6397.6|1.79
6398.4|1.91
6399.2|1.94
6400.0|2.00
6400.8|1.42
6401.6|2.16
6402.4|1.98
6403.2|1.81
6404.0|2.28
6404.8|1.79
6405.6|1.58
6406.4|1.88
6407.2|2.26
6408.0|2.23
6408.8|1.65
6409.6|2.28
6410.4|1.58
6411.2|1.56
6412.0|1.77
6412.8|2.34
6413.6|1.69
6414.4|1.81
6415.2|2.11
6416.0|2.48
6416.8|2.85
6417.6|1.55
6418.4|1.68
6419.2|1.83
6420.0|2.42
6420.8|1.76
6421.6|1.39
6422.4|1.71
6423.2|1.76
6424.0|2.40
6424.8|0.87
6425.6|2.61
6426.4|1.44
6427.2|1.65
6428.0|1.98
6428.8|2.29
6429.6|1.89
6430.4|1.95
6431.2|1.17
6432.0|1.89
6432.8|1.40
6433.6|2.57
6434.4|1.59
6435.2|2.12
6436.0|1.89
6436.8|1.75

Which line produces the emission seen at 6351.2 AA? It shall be [O III]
